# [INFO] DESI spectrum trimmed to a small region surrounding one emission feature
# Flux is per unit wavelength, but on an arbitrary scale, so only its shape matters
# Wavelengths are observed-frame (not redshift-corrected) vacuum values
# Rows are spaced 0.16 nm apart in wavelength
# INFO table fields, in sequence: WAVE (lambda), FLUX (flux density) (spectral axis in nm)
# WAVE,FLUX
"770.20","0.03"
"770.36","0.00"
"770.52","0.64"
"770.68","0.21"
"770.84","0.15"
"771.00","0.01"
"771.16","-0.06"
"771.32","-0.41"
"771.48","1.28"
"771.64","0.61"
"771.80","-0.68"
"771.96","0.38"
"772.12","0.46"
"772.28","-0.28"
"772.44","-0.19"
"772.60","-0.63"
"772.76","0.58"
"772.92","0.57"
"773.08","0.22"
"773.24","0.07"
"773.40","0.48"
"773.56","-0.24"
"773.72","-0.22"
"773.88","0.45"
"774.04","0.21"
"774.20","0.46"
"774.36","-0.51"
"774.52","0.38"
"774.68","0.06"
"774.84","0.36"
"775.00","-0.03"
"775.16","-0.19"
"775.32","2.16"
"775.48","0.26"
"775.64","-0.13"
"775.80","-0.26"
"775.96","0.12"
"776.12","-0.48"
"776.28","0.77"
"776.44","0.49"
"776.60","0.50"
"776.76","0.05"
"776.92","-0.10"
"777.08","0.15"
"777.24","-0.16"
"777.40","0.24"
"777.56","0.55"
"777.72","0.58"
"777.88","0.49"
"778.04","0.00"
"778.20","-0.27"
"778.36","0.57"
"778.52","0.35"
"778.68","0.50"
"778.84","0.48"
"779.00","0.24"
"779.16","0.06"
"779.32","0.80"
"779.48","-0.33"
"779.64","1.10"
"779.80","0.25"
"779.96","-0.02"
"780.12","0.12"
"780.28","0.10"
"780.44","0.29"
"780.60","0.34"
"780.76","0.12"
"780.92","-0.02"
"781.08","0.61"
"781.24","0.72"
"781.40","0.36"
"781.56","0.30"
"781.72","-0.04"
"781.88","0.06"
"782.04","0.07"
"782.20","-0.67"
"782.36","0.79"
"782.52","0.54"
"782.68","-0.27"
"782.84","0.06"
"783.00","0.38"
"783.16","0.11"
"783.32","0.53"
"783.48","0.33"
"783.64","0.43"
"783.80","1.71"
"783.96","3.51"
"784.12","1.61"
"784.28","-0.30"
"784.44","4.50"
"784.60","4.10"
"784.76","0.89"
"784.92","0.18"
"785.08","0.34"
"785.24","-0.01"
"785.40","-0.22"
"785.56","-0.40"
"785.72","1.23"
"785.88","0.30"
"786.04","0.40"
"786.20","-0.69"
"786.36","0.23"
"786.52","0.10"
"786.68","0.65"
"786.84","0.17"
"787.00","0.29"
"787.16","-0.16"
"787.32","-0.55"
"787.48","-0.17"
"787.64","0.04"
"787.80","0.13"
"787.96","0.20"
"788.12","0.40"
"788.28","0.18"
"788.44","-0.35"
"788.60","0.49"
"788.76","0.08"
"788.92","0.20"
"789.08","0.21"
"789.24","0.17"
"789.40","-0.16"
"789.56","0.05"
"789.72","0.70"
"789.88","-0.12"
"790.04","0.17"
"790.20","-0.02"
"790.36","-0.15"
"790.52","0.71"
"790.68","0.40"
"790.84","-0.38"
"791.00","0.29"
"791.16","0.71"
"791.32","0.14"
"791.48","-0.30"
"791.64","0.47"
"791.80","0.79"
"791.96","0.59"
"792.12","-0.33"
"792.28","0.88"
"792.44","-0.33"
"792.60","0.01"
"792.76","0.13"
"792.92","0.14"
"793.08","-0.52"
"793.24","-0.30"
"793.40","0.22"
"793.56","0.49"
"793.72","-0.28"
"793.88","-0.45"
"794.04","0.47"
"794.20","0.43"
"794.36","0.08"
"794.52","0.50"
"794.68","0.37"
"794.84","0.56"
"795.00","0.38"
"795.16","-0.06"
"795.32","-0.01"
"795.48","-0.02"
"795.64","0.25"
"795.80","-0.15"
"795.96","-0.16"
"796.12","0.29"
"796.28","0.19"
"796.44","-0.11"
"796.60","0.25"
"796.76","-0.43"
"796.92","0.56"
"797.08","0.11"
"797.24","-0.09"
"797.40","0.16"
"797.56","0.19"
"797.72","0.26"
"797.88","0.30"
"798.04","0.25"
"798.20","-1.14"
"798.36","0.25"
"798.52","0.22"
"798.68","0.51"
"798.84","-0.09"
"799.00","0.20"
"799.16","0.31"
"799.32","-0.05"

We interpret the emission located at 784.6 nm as [O II] 3727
